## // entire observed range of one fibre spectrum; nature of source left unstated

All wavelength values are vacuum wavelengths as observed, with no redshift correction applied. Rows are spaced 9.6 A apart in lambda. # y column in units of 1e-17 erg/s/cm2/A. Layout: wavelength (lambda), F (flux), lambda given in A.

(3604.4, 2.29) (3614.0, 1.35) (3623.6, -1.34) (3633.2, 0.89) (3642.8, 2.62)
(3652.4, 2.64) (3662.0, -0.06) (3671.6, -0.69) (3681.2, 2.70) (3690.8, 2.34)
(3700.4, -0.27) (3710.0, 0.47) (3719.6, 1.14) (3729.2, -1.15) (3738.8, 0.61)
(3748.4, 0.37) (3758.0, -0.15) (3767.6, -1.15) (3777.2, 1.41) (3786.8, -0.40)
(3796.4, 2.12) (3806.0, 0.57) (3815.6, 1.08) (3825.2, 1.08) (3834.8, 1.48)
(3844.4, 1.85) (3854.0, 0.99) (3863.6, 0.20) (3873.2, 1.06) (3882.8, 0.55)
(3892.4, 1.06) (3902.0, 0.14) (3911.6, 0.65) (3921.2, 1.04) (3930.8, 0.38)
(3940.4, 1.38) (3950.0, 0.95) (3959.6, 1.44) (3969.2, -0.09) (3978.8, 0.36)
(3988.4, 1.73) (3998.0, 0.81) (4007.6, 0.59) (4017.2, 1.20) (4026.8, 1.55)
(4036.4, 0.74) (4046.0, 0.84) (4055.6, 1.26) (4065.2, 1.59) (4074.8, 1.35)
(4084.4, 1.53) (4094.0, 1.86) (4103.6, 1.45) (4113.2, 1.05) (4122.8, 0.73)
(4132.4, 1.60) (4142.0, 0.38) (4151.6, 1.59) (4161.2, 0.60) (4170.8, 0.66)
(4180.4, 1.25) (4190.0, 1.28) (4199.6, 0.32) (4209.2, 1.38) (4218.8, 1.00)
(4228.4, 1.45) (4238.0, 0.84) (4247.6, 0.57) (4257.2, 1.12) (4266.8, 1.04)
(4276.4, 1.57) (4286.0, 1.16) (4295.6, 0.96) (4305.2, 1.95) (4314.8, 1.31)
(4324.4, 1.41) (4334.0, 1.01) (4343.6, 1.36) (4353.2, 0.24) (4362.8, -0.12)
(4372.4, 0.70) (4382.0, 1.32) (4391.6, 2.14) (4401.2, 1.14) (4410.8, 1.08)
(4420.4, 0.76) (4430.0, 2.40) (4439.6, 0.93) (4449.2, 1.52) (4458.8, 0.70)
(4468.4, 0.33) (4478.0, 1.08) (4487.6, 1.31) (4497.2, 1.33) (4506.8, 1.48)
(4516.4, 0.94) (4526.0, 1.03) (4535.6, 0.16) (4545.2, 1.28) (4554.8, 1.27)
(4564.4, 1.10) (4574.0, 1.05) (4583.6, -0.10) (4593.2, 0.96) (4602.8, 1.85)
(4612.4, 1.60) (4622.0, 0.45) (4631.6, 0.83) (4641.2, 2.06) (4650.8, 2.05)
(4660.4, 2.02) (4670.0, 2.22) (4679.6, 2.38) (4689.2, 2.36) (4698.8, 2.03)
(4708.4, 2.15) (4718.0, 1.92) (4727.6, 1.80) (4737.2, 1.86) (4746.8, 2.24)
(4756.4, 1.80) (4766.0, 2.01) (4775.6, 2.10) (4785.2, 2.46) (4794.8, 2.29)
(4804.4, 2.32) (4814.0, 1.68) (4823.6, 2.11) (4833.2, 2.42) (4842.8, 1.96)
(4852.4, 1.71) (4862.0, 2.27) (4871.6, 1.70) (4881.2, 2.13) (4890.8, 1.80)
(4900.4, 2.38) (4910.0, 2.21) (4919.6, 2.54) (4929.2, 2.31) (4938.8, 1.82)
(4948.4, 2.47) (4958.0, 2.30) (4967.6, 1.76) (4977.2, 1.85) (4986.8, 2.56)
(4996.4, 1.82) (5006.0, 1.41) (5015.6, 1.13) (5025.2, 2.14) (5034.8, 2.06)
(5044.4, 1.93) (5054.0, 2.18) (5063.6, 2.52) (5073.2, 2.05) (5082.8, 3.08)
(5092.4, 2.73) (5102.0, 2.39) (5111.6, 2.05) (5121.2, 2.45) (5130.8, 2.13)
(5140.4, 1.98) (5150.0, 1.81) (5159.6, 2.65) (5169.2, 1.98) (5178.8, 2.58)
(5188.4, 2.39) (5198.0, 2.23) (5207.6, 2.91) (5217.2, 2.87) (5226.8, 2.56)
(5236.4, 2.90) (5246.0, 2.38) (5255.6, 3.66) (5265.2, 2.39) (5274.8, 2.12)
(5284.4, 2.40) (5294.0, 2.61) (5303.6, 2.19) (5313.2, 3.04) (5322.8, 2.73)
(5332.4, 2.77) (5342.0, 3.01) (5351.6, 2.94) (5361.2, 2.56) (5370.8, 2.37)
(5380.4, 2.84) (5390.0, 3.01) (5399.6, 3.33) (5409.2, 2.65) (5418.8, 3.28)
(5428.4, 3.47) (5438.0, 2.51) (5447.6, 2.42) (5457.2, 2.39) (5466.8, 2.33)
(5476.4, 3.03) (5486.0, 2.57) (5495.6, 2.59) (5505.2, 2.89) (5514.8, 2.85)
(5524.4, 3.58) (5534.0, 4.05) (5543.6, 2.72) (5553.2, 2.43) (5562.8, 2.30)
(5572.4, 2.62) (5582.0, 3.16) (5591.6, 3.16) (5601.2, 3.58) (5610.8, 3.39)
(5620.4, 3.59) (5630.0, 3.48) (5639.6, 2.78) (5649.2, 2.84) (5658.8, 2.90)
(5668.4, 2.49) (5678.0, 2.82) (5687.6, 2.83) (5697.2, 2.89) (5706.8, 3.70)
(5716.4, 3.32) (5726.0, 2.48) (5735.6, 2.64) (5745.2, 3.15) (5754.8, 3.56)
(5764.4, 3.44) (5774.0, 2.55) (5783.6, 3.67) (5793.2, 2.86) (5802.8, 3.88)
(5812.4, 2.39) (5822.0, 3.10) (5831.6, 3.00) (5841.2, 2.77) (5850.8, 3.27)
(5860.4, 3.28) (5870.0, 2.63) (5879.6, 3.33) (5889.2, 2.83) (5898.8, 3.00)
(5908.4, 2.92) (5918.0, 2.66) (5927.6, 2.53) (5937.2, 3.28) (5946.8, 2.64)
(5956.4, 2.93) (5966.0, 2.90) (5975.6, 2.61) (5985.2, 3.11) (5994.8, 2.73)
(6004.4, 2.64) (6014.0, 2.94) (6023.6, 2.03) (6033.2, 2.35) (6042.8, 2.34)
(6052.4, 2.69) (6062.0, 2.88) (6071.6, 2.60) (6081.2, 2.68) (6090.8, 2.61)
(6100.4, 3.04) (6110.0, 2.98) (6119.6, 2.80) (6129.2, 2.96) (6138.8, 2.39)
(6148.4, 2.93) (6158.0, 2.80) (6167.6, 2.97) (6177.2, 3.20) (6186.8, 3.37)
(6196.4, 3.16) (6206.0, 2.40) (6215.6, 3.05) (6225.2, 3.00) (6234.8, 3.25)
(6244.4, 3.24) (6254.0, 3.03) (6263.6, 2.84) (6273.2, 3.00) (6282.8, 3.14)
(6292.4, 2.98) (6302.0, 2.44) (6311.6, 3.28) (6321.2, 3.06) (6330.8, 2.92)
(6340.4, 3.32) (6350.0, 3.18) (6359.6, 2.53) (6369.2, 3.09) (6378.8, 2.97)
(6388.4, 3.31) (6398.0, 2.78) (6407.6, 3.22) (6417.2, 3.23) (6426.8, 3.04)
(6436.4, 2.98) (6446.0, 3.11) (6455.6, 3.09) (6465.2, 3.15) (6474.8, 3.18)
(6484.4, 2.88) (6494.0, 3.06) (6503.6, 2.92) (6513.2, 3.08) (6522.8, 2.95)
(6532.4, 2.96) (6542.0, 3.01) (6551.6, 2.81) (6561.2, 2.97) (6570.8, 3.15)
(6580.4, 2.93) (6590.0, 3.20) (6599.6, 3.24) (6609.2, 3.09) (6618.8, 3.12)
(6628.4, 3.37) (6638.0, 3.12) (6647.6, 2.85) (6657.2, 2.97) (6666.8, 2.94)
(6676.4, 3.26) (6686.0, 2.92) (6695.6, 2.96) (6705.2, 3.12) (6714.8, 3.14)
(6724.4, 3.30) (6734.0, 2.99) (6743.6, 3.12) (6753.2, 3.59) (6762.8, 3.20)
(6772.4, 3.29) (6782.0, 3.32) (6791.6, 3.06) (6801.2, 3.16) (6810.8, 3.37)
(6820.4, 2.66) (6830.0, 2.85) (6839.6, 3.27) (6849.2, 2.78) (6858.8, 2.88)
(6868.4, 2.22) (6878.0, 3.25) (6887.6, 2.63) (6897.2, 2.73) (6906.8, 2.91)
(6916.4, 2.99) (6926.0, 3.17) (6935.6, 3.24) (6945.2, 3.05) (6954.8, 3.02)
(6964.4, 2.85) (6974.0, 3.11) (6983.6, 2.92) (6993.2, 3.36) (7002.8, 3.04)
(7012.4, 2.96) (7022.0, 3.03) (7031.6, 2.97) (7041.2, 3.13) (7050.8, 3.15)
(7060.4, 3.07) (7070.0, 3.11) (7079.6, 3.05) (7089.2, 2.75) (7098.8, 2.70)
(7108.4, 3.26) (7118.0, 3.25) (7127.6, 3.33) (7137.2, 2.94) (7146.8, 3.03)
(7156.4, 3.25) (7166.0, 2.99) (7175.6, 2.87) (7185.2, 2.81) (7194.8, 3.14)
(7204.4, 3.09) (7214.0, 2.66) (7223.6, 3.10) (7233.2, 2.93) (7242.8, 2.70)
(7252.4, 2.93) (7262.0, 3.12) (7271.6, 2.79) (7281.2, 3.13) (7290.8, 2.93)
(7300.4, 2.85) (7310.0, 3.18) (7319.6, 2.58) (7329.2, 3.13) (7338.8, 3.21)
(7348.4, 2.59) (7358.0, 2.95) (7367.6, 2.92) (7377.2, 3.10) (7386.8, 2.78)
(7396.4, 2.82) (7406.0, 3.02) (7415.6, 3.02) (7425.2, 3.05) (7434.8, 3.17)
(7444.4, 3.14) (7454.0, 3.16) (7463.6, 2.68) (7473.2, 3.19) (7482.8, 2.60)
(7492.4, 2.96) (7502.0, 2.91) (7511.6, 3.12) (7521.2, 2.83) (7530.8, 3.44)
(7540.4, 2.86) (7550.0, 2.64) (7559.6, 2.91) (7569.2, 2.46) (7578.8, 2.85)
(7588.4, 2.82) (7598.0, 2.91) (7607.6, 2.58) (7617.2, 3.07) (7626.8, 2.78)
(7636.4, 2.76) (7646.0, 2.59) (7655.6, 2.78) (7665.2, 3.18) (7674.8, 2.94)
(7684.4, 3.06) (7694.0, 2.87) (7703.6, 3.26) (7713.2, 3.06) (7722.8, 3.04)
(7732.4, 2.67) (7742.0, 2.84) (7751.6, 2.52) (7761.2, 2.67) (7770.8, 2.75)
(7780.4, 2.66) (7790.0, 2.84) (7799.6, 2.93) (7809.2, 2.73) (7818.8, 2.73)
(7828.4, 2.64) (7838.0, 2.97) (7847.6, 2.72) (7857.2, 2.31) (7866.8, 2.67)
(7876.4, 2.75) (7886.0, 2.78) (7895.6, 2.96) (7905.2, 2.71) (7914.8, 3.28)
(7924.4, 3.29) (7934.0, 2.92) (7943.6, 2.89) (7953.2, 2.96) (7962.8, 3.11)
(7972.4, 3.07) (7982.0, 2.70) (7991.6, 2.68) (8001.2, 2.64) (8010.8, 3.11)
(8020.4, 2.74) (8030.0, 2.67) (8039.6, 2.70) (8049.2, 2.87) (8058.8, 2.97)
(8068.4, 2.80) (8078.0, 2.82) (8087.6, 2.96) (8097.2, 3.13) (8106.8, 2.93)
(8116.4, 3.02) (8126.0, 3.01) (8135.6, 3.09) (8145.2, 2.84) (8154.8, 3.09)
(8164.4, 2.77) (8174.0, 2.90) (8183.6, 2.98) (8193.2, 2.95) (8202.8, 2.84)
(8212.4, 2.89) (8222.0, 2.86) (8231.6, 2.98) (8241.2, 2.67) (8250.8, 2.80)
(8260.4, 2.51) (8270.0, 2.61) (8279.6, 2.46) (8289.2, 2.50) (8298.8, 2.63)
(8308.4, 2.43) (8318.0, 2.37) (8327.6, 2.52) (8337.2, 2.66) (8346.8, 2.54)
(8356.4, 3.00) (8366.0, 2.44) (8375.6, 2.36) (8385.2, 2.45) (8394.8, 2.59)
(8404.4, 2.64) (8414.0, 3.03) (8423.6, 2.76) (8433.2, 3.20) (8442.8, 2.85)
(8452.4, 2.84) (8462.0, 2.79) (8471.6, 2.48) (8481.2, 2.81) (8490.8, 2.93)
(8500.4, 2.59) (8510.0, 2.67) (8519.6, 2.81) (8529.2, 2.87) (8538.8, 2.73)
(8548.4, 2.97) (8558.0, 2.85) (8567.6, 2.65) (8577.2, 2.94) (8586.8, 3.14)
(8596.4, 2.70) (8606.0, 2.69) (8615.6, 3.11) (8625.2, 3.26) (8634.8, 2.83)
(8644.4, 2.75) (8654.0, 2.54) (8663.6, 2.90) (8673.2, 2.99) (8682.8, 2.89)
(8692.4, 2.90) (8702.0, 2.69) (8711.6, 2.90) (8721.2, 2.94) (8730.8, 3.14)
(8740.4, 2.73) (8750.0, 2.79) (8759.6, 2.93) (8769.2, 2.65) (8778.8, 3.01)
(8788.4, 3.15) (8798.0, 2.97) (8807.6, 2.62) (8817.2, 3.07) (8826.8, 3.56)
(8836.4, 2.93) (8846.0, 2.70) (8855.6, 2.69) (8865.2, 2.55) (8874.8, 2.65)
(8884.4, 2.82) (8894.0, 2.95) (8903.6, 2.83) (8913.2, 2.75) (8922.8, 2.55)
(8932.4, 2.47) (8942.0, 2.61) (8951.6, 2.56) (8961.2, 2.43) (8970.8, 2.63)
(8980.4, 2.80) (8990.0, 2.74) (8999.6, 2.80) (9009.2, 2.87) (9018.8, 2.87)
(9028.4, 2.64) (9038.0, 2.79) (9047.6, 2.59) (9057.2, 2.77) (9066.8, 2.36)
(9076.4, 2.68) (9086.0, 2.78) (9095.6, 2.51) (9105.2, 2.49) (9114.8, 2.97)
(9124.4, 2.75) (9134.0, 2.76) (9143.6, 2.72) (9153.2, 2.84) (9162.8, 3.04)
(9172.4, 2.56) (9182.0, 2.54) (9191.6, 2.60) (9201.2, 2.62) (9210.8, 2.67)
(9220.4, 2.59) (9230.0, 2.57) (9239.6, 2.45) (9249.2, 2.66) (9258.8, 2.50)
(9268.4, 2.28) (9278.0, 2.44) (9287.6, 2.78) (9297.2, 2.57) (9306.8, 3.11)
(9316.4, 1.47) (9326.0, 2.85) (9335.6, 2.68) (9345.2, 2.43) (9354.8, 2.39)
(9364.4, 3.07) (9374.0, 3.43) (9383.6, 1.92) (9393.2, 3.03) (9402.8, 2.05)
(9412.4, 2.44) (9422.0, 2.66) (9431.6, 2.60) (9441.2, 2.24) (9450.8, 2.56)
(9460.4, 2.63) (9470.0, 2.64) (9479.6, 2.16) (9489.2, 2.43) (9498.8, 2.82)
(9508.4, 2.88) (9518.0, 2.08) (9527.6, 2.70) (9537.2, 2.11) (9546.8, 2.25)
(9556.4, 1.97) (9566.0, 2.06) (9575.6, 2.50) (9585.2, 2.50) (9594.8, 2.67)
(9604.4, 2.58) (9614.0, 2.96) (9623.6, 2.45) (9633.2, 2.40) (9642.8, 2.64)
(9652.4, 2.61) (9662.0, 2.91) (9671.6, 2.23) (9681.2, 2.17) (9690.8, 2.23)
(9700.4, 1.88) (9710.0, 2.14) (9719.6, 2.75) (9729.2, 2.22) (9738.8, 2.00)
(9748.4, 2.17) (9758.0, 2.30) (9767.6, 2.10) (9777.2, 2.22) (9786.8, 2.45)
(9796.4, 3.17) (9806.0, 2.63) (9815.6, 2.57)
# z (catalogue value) 0.16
